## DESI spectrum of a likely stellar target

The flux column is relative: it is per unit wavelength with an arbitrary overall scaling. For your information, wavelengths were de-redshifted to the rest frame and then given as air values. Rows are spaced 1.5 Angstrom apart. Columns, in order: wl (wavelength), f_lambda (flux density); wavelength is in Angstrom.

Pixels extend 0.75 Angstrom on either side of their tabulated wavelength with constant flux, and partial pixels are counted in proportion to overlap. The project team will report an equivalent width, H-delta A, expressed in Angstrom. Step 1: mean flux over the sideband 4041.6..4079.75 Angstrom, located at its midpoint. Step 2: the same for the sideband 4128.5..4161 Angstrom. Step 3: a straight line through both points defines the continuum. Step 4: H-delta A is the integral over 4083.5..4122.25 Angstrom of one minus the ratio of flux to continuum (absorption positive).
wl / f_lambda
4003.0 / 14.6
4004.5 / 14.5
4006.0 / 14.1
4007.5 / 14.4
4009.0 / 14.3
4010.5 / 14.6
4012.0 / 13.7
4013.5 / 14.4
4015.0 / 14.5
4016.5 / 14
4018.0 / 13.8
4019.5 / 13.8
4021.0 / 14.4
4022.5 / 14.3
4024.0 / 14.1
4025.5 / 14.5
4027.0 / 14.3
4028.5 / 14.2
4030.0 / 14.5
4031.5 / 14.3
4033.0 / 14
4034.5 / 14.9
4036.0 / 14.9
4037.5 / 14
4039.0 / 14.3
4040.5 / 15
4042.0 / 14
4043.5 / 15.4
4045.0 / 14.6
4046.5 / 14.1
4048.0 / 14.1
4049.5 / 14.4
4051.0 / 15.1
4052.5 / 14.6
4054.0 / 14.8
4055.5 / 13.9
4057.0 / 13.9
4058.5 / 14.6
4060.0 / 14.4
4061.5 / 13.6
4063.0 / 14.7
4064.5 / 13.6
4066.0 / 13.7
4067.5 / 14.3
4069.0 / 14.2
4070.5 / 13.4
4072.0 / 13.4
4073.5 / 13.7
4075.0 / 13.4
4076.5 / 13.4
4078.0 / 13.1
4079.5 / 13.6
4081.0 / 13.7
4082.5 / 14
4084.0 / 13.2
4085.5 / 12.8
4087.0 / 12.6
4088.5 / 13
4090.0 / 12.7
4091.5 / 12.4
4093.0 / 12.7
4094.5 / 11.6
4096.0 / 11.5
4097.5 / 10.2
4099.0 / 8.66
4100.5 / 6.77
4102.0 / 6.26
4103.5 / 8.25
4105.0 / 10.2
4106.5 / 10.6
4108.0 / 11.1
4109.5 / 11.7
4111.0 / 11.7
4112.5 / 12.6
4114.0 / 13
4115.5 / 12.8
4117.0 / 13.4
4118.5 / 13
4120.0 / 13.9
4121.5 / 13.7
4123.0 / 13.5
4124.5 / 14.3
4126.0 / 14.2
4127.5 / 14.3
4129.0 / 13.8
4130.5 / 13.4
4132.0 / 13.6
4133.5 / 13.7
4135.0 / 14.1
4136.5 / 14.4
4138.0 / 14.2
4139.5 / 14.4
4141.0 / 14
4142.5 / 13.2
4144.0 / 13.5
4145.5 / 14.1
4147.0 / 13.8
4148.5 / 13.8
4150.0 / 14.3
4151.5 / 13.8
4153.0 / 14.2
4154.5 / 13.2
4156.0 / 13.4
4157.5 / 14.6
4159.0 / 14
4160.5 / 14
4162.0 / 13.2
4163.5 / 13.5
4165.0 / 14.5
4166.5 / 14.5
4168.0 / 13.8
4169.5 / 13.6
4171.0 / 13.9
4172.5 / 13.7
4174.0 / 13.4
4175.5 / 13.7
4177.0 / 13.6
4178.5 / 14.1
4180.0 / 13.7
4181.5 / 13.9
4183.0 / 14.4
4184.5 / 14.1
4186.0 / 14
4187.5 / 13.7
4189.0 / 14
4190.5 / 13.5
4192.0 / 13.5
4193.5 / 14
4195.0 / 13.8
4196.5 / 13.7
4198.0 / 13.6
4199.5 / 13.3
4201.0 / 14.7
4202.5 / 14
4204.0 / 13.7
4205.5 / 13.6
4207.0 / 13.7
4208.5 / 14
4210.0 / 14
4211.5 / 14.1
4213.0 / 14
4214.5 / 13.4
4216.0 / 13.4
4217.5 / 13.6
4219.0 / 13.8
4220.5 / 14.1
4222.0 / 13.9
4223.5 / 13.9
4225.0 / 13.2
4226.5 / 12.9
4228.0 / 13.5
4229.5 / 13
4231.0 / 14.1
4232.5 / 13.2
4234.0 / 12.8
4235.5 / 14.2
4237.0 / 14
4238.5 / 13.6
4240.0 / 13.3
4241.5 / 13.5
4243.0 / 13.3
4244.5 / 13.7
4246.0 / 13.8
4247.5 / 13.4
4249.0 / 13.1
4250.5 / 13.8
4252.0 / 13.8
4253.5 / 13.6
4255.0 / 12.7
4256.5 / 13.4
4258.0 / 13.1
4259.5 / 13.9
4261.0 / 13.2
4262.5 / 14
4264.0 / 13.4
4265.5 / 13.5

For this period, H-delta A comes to 6.8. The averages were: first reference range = 14.1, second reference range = 13.9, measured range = 11.5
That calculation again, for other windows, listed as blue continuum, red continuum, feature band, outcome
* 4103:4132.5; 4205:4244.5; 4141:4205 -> -3.25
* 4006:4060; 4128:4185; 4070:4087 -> 0.95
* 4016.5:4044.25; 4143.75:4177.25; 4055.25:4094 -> 1.82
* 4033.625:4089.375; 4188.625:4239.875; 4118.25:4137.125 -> 0.02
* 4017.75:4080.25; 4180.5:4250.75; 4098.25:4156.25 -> 5.04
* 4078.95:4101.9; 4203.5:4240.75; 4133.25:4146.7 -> -1.59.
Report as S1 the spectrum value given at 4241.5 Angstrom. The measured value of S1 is 13.5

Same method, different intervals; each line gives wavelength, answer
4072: 13.4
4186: 14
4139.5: 14.4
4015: 14.5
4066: 13.7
